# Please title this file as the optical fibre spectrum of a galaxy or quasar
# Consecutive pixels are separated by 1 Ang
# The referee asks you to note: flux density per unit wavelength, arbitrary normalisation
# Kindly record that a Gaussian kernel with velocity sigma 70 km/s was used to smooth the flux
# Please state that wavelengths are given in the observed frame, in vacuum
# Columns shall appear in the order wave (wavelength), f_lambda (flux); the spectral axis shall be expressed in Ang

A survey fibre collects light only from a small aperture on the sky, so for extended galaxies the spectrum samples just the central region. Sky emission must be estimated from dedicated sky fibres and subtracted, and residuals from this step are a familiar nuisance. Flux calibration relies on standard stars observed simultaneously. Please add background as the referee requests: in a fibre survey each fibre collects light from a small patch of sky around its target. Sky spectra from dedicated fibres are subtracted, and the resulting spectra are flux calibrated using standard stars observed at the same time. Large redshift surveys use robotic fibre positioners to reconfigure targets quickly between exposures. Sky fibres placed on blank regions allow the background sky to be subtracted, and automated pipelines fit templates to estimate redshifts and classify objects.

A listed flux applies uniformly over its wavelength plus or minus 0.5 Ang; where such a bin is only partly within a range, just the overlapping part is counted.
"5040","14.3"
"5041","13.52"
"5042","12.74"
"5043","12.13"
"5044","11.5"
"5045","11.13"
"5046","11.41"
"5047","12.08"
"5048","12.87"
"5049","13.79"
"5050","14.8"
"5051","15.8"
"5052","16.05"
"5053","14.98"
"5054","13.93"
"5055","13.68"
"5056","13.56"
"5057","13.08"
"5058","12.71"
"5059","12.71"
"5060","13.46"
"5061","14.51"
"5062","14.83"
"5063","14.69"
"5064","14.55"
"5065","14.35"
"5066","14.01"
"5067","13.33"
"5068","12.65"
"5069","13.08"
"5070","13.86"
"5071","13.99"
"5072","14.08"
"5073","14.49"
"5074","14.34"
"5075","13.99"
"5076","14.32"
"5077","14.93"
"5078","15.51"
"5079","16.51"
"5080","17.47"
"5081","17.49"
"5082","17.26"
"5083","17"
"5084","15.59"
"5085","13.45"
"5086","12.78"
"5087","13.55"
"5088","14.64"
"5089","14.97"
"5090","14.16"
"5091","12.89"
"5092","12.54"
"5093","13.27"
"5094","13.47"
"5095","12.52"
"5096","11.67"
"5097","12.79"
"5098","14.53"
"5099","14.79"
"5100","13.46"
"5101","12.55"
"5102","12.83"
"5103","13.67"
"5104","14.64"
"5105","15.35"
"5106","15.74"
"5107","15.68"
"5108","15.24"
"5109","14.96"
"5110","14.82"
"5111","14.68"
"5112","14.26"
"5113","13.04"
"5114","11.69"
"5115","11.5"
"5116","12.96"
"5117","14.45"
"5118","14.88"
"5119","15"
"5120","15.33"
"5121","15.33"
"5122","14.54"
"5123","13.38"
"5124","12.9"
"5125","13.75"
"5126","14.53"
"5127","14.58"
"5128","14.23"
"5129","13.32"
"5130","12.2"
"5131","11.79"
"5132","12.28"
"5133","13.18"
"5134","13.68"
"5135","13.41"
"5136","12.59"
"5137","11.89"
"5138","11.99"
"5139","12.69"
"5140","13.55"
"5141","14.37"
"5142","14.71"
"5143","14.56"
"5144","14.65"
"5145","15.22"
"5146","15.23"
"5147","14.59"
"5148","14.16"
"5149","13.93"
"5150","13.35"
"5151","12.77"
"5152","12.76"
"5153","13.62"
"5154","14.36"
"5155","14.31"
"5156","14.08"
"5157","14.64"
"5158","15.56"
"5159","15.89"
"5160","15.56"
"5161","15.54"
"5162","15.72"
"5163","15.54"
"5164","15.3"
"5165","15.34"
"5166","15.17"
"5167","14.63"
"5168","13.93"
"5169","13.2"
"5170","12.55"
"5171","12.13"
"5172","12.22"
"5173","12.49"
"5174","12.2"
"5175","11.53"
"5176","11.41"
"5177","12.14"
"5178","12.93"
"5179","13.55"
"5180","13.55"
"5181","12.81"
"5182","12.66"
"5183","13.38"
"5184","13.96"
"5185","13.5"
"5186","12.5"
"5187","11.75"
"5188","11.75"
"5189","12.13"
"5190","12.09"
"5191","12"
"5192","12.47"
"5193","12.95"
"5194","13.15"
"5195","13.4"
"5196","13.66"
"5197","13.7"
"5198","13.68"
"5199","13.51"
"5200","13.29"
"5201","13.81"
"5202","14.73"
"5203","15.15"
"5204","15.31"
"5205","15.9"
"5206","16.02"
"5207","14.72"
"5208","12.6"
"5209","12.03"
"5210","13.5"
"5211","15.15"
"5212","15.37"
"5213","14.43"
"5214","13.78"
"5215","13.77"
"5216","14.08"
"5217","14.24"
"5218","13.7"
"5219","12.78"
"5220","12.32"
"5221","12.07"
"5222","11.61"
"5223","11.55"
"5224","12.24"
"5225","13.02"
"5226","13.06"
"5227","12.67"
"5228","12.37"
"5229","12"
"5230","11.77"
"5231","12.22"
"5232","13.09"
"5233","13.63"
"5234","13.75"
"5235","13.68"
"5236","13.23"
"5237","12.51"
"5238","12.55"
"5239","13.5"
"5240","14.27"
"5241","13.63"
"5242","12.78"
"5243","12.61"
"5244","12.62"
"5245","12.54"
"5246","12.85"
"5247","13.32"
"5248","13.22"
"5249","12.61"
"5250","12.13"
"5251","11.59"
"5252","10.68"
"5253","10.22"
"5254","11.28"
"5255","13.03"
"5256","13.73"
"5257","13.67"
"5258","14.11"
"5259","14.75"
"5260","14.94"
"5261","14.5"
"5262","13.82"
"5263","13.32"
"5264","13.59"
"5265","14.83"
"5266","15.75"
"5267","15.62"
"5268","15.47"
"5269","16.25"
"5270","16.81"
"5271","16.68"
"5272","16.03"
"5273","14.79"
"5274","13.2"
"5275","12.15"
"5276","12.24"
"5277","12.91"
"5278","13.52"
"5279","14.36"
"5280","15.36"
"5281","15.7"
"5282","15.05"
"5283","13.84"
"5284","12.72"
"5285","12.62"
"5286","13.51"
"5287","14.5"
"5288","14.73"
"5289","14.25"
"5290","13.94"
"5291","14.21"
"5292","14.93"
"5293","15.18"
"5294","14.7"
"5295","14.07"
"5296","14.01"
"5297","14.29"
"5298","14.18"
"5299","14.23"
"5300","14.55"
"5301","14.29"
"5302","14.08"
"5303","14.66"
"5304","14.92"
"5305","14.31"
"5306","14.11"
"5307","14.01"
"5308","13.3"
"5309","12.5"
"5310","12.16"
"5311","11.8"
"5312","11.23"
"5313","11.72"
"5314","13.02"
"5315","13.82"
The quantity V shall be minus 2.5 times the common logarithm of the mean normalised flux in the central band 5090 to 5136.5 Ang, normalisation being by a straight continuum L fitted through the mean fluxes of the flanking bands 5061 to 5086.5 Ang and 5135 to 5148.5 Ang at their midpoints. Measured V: 0.04 mag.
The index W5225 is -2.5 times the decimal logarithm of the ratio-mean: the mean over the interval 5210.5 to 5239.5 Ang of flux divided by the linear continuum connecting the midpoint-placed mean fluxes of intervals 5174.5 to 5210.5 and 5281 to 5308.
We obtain 0.04 mag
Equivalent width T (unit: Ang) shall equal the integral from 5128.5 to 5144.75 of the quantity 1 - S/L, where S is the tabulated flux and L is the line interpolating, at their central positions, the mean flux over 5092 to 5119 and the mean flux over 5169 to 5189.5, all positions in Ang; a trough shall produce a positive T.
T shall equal 0.1 Ang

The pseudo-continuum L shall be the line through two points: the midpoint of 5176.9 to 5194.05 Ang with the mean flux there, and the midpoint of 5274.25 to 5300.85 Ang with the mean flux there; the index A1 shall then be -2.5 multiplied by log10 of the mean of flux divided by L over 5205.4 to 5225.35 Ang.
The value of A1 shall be -0.028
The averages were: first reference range 12.7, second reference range 14.1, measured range 13.5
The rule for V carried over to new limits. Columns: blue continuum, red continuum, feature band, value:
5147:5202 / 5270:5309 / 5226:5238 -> 0.086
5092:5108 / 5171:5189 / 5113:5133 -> -0.011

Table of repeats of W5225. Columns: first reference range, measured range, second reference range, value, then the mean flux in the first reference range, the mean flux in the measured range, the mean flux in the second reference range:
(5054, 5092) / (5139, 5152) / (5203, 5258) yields -0.03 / 14.4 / 14.1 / 13.1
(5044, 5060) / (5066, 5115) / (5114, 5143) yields -0.06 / 13.4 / 14.2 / 13.5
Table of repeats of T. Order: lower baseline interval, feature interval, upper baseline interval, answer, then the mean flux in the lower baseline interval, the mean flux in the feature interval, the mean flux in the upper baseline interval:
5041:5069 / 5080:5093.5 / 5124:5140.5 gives -1.4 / 13.5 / 14.7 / 13.1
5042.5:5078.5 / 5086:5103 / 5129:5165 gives 0.5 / 13.8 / 13.4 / 14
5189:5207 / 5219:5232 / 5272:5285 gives 1.4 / 13.8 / 12.3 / 13.9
